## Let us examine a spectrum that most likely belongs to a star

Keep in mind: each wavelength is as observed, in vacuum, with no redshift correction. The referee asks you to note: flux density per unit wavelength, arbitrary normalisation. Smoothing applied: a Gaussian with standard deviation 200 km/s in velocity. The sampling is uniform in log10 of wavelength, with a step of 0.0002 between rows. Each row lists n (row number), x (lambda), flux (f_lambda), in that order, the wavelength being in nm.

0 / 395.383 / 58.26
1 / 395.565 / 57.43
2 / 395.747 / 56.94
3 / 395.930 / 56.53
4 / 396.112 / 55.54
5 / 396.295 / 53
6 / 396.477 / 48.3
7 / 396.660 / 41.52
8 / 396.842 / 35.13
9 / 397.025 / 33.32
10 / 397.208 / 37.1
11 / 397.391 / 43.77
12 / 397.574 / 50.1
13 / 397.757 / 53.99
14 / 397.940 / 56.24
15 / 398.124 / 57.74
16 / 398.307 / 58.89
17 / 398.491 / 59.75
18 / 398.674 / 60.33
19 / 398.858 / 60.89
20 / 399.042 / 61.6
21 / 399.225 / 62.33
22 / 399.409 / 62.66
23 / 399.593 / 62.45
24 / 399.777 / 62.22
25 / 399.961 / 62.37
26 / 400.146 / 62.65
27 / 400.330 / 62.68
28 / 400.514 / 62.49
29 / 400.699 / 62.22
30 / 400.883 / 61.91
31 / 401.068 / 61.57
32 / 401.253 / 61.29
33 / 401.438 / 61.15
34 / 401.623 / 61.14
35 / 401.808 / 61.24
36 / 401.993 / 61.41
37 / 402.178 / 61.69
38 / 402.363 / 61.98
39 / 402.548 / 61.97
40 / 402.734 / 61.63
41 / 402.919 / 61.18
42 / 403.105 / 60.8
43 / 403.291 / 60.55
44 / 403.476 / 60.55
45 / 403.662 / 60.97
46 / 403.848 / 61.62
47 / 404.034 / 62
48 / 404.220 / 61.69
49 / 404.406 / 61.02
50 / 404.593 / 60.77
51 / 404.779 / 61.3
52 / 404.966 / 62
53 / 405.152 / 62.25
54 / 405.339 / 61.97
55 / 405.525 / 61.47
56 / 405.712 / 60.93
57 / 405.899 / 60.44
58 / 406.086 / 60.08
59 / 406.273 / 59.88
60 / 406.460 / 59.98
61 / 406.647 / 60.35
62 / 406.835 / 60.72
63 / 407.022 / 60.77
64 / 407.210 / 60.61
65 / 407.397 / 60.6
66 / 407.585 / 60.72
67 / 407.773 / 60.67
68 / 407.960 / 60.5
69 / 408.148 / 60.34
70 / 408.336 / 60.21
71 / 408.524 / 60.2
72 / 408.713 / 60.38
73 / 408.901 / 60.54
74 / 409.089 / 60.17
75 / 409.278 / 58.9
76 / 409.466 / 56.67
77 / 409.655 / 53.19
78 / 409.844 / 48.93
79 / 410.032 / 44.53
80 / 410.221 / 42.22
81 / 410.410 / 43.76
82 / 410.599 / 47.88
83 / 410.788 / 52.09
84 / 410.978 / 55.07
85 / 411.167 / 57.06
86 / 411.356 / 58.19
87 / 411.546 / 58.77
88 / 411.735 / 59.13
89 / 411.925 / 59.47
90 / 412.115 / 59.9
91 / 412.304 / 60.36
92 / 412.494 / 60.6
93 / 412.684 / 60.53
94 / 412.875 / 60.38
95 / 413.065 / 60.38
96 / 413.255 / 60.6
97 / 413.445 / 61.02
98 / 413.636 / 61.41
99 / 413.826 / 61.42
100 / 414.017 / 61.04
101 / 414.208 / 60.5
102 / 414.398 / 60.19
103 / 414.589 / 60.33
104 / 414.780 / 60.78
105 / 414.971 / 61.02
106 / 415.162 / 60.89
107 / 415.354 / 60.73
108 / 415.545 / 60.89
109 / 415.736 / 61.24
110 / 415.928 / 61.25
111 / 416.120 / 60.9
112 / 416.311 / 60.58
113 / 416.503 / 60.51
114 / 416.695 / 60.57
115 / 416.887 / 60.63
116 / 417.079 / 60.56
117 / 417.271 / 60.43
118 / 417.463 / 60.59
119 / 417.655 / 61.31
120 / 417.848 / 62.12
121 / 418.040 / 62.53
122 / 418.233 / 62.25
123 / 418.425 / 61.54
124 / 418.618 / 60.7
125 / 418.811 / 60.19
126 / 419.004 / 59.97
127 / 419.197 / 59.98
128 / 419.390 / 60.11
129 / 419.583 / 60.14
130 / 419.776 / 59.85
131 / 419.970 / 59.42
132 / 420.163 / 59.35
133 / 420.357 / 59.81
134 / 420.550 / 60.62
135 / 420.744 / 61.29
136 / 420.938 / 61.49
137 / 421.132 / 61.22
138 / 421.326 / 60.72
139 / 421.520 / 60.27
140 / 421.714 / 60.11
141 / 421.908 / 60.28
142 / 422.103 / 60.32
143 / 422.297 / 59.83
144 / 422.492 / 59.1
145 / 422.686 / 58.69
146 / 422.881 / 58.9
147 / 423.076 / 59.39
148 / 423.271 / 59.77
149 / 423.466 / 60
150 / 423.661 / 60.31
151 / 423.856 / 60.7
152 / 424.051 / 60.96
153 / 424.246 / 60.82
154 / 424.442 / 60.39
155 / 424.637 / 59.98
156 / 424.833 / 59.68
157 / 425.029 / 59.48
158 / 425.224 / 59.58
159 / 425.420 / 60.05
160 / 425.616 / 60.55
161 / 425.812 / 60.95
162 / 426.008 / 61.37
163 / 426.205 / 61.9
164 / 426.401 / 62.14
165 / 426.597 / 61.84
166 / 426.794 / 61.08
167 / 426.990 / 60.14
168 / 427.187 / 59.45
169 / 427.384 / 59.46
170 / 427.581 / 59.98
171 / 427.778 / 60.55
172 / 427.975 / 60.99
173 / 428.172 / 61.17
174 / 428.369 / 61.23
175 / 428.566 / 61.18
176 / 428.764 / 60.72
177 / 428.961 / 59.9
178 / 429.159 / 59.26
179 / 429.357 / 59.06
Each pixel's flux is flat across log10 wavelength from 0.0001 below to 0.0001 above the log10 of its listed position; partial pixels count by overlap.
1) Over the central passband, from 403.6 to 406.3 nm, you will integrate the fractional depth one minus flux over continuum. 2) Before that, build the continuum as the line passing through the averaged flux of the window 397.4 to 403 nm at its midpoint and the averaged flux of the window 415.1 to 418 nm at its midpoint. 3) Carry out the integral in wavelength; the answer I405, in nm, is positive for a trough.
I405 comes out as -0.03 nm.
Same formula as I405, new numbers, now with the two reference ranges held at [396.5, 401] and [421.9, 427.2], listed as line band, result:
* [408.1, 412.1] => 0.17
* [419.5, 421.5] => -0.03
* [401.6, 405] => -0.30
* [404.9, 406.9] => -0.14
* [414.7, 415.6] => -0.04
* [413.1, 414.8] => -0.07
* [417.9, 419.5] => -0.05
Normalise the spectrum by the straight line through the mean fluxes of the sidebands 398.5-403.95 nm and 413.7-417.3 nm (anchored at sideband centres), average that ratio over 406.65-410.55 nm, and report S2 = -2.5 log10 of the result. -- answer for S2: 0.08 mag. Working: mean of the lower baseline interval 61.6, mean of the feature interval 56.7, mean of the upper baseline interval 60.8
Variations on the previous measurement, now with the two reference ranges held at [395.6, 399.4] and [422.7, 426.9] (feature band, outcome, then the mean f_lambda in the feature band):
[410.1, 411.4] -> 0.12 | 50.5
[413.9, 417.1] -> -0.06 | 60.7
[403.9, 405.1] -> -0.13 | 61.5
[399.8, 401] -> -0.17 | 62.4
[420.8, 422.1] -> -0.02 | 60.7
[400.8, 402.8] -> -0.15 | 61.5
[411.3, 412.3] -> -0.05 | 59.3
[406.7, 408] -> -0.10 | 60.7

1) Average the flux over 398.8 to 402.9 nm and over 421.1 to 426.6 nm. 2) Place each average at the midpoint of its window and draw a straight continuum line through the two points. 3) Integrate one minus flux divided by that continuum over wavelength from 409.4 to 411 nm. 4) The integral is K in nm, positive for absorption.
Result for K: 0.32 nm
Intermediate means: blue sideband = 61.9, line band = 49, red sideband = 60.3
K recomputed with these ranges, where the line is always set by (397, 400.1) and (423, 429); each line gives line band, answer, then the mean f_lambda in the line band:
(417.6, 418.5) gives -0.04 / 62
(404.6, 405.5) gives -0.07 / 61.8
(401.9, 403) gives -0.09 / 61.7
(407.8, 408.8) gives -0.05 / 60.3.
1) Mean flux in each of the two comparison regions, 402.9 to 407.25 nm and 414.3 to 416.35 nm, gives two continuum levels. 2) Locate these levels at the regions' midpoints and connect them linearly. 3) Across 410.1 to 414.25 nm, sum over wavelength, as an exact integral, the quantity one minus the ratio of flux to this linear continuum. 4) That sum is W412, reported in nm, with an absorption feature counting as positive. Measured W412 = 0.247 nm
